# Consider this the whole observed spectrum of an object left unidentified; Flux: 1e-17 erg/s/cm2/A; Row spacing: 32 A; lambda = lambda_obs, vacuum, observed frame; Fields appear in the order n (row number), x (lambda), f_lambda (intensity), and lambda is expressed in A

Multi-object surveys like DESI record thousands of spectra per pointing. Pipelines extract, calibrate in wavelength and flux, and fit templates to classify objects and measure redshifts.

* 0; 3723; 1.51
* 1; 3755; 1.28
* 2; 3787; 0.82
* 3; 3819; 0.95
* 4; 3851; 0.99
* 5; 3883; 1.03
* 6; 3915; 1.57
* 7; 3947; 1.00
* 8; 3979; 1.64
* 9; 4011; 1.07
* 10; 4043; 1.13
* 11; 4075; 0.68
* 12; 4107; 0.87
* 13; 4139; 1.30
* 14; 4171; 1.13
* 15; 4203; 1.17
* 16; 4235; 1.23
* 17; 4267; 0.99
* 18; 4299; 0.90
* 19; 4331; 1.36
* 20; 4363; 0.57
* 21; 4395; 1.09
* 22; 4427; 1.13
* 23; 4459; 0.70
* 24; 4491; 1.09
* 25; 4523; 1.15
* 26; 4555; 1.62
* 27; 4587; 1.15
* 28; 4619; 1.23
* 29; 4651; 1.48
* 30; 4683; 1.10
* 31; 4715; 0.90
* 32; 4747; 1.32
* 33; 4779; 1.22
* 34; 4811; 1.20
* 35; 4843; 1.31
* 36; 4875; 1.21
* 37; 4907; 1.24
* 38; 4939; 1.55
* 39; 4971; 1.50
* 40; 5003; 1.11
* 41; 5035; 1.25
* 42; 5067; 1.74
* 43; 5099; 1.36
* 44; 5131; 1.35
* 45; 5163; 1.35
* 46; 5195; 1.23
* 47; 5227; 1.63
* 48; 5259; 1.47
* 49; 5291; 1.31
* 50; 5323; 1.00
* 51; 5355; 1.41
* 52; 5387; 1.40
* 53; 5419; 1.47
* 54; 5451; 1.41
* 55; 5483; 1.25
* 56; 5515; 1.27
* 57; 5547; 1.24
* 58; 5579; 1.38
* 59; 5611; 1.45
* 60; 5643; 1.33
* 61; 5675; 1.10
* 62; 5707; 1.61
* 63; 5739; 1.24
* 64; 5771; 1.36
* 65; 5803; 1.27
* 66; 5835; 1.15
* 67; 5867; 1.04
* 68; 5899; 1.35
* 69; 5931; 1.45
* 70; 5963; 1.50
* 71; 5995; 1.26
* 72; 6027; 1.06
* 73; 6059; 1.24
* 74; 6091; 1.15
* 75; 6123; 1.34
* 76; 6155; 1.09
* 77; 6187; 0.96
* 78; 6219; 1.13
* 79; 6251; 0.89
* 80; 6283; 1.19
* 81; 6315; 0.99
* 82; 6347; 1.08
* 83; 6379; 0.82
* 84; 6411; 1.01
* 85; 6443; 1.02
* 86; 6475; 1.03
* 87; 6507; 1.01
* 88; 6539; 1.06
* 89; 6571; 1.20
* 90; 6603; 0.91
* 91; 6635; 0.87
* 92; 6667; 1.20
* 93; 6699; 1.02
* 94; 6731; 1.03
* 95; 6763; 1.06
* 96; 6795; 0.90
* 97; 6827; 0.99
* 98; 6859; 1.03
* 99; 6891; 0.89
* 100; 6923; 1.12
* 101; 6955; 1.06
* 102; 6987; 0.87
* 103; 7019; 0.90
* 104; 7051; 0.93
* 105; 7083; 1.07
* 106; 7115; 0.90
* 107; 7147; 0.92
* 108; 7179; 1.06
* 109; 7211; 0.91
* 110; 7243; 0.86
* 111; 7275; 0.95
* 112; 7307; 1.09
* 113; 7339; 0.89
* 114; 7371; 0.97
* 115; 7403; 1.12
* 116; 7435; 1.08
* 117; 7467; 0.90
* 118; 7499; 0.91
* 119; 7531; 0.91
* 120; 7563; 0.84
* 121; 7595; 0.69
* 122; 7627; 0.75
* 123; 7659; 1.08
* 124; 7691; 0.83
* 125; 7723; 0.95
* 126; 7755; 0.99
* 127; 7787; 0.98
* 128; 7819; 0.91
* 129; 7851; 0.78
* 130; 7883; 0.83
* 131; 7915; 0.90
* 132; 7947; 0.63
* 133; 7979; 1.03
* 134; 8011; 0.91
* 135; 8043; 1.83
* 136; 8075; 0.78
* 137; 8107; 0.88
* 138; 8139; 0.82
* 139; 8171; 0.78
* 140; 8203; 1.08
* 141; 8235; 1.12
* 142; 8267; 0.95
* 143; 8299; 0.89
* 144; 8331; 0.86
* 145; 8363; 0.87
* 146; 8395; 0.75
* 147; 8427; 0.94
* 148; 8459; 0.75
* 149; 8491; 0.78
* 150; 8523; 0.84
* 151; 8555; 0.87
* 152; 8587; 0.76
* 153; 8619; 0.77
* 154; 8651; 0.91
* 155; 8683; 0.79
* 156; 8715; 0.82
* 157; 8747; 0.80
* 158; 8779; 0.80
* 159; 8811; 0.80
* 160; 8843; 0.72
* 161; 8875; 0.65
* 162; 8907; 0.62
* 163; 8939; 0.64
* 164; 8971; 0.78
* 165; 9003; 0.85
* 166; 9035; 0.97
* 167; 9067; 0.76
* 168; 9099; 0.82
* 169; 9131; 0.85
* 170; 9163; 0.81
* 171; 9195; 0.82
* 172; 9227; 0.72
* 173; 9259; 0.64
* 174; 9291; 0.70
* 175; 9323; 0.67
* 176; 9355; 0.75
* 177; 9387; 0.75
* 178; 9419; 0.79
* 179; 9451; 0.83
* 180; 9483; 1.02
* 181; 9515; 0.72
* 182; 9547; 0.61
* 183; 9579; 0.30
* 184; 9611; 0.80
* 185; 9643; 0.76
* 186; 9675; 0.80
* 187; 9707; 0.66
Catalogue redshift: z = 0.22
